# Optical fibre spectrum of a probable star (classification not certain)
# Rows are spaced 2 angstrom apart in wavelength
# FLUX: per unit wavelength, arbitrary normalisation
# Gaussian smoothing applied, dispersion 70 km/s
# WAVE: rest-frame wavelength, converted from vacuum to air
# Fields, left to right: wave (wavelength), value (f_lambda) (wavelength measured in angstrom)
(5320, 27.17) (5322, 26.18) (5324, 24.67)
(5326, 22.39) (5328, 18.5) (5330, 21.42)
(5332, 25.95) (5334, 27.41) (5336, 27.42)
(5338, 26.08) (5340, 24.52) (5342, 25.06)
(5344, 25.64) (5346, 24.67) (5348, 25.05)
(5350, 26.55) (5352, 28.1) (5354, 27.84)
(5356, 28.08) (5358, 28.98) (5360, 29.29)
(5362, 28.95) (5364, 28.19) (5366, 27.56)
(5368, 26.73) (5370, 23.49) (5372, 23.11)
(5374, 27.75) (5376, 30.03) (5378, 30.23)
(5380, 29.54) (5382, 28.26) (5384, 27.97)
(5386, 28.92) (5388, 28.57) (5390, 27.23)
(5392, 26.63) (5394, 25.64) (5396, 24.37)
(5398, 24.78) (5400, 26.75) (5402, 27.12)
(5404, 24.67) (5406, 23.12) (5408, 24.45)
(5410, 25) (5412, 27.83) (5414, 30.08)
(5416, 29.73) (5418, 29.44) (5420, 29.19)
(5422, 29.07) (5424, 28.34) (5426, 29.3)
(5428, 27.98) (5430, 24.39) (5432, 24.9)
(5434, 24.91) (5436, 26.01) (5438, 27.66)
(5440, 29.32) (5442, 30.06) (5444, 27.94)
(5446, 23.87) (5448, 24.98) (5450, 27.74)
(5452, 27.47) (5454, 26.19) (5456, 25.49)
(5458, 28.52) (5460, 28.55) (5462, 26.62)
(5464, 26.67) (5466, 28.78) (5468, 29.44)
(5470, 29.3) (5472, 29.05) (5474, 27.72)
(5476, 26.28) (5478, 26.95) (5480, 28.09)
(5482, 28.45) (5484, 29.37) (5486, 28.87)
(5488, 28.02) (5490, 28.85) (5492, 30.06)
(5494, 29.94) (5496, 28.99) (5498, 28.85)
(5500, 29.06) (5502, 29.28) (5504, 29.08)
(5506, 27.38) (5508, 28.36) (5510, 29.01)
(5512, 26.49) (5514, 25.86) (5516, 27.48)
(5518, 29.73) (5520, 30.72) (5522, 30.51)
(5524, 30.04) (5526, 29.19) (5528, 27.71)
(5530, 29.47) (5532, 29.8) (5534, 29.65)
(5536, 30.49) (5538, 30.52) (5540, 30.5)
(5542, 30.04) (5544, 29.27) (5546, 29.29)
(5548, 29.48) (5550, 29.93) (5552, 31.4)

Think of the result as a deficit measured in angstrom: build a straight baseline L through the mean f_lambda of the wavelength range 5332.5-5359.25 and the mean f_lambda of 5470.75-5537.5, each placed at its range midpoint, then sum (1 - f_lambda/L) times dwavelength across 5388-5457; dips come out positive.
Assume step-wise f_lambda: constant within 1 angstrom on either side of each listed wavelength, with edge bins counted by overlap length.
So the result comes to 2.0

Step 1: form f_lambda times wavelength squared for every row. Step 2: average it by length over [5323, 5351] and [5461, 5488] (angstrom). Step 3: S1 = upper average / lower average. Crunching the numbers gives 1.20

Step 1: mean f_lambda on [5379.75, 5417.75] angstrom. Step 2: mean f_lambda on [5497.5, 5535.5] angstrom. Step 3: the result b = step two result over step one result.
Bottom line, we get 1.1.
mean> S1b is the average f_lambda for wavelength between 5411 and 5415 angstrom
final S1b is 29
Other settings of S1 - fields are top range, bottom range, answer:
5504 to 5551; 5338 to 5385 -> 1.14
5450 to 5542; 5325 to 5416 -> 1.13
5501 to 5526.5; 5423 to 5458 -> 1.10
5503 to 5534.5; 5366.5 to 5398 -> 1.11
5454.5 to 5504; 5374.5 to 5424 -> 1.06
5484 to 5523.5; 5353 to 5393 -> 1.08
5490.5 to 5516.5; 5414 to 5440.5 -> 1.05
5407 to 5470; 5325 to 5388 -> 1.06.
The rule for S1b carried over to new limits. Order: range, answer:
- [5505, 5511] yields 28.2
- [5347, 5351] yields 25.8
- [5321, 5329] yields 22.9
